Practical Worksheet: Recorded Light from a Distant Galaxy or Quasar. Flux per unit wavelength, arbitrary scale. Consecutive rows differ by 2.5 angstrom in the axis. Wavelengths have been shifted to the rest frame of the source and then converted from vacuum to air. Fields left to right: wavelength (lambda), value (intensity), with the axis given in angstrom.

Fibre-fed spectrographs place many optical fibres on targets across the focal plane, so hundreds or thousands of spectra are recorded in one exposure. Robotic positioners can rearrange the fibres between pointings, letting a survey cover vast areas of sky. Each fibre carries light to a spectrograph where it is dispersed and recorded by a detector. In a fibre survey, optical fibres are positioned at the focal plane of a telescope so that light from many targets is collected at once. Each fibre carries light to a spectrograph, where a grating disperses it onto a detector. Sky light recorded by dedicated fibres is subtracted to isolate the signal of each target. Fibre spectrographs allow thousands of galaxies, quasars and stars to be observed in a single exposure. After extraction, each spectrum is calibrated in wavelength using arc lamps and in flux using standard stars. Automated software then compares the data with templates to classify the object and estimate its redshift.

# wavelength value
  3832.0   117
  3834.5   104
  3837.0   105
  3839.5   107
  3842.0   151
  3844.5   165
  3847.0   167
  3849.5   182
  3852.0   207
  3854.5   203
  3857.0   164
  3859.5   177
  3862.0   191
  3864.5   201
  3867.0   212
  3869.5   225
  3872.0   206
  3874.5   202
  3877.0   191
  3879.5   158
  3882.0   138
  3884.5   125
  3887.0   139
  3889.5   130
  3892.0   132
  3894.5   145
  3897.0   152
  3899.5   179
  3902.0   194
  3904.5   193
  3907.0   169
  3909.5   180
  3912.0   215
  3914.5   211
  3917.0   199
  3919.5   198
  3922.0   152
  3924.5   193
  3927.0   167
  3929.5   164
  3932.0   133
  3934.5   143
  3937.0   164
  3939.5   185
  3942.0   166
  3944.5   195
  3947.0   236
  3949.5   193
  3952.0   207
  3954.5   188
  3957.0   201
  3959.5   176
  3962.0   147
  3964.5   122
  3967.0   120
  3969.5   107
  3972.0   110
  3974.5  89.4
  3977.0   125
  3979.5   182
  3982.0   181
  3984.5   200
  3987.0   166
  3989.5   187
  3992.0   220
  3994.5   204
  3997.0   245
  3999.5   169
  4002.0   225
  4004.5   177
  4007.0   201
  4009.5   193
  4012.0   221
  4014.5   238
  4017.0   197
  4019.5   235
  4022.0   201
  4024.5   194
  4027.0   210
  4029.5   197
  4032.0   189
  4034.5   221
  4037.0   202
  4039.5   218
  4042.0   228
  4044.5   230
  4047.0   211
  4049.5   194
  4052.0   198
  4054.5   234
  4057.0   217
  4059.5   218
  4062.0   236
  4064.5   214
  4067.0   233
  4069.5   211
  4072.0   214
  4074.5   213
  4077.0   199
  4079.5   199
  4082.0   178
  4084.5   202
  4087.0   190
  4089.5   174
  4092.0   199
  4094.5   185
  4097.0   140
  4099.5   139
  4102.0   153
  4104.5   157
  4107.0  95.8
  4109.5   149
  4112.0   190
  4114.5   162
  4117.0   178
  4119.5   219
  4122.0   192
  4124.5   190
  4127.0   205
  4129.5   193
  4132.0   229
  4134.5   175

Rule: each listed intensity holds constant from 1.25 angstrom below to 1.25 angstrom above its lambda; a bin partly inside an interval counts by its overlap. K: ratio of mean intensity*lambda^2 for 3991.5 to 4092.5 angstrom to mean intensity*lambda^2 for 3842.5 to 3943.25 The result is 1.3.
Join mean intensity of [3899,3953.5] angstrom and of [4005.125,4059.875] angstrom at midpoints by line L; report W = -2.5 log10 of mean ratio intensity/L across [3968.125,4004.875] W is 0.16 mag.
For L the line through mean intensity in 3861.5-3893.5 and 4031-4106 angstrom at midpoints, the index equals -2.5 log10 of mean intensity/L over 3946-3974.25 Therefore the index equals 0.14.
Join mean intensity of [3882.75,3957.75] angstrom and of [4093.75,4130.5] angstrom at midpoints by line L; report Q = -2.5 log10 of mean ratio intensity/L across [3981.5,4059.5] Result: -0.20 mag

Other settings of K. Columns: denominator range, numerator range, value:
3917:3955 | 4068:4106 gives 1.10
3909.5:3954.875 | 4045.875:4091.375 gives 1.21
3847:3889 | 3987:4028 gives 1.22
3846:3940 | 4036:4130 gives 1.21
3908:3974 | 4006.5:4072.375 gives 1.31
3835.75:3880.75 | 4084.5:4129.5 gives 1.10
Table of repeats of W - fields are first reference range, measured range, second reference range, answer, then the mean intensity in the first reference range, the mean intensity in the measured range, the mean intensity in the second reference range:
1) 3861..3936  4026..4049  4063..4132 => -0.16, 174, 211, 185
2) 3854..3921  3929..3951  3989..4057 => 0.09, 178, 176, 209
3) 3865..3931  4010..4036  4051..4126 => -0.14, 176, 210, 189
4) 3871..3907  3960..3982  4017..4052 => 0.41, 163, 130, 209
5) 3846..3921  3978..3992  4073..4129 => -0.04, 179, 185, 178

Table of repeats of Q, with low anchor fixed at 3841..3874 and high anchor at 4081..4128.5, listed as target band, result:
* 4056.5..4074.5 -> -0.242 mag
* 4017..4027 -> -0.166 mag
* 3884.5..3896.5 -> 0.344 mag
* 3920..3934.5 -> 0.143 mag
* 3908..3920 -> -0.082 mag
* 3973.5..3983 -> 0.245 mag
